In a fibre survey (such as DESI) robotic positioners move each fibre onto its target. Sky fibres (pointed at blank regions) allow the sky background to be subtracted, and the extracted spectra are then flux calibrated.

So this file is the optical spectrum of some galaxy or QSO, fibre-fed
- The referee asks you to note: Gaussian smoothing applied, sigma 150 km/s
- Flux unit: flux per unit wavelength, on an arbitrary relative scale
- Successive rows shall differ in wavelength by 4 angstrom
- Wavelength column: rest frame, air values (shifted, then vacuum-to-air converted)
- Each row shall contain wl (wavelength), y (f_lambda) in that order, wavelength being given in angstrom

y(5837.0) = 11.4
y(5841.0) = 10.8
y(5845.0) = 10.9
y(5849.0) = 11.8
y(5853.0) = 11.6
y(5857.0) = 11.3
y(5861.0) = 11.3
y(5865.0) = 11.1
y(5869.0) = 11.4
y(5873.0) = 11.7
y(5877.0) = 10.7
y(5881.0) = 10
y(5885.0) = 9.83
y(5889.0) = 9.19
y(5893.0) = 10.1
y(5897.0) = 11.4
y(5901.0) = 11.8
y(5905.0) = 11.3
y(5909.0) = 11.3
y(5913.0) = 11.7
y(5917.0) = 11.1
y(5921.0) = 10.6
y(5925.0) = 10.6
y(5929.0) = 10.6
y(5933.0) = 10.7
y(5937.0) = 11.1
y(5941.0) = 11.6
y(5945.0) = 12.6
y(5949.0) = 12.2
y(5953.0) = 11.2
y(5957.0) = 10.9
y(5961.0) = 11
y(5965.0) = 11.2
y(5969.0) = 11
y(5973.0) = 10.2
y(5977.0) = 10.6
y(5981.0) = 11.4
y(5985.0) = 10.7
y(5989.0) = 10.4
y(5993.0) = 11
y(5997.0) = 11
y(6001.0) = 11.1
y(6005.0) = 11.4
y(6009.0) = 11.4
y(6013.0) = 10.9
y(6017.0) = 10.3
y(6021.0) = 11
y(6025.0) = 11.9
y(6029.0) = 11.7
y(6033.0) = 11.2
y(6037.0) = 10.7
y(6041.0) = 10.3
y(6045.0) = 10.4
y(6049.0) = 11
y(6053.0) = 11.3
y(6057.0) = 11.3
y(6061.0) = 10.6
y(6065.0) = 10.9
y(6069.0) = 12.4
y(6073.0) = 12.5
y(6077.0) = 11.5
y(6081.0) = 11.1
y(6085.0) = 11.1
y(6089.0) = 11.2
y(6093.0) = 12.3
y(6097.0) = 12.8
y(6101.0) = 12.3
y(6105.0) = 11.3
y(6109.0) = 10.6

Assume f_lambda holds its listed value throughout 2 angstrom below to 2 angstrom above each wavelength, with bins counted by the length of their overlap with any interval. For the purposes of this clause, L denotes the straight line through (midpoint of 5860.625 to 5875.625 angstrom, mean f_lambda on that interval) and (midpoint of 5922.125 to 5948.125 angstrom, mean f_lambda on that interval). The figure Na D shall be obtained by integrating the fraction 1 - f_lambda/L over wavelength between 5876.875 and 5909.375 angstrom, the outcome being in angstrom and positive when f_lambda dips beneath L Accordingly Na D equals 2.1 angstrom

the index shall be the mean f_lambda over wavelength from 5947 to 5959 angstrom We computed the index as 11.4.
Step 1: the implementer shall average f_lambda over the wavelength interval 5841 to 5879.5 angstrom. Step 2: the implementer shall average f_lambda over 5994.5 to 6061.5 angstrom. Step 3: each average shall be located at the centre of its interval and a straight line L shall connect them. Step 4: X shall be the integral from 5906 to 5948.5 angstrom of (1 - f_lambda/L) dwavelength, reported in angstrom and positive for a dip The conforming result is -0.20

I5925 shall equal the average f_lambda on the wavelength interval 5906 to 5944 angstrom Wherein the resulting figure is 11.1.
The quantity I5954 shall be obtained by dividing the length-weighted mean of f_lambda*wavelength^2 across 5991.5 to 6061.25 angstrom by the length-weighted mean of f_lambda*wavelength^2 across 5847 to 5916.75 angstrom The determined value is 1.05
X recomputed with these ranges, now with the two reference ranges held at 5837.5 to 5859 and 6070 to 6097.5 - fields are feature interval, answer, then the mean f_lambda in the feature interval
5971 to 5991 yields 1.5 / 10.7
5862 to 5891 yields 1.9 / 10.6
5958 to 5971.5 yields 0.6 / 11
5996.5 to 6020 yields 1.2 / 11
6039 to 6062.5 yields 1.7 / 10.8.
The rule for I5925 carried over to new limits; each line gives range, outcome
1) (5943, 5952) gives 12.3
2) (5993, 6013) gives 11.2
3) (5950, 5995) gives 10.9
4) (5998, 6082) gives 11.2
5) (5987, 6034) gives 11.1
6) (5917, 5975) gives 11.1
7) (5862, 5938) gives 10.9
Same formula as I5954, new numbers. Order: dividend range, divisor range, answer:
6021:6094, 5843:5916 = 1.09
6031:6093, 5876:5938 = 1.10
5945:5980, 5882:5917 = 1.05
